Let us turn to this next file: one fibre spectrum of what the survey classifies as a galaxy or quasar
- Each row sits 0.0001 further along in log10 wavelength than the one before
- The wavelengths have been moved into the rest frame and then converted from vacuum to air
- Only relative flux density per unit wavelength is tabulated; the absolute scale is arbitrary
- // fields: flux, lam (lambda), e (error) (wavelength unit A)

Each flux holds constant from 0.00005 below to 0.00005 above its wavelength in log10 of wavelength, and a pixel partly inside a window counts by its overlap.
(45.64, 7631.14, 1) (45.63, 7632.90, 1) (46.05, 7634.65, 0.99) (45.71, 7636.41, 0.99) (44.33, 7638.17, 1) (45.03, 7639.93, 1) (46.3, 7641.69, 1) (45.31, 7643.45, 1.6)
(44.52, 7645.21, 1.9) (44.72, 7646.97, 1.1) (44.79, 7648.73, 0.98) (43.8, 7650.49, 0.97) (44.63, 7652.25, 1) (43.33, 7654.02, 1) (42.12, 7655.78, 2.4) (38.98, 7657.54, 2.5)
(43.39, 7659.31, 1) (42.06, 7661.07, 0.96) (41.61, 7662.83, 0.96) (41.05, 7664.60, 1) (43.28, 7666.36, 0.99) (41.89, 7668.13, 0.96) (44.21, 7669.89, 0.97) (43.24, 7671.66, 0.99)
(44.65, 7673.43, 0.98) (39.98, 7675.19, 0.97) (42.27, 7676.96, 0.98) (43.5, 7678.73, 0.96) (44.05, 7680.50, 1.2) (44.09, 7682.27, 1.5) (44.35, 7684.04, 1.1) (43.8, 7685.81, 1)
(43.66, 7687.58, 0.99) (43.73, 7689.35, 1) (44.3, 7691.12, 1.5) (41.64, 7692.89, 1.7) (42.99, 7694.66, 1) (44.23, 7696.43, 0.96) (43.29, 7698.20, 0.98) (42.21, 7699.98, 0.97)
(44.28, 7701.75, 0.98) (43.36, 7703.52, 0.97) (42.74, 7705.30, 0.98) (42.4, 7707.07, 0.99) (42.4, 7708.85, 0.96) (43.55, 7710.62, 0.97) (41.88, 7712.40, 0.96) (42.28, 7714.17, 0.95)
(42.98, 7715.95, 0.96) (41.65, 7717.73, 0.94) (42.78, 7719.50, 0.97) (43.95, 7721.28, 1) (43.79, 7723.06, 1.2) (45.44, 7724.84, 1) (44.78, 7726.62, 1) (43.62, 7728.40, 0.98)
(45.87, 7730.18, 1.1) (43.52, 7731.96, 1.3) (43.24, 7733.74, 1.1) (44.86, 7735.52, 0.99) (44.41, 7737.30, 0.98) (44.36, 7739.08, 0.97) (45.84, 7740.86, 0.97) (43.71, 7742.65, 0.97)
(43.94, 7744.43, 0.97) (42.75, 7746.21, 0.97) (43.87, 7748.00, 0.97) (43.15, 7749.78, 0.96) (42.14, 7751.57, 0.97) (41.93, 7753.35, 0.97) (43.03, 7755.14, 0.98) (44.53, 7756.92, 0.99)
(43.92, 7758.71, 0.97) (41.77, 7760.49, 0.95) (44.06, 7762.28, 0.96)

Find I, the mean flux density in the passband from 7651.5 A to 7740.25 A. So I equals 43.2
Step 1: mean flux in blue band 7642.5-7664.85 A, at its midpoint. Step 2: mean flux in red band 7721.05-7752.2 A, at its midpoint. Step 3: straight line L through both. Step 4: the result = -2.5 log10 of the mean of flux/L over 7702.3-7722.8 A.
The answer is 0.03 mag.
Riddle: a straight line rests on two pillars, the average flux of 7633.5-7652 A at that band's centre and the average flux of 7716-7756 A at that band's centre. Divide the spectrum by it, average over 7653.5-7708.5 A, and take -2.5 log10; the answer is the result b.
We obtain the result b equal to 0.04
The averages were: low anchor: 45.1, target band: 42.9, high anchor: 43.7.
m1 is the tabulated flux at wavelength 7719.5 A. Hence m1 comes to 42.78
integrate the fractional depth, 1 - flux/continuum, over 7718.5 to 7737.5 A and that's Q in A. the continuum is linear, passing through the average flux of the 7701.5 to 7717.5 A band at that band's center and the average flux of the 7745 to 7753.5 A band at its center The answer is -0.6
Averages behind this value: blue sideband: 42.8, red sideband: 42.9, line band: 44.2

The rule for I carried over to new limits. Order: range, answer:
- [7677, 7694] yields 43.6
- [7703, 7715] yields 42.6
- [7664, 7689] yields 43.2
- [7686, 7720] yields 43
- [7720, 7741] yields 44.4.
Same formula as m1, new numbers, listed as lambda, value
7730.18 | 45.87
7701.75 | 44.28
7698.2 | 43.29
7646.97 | 44.72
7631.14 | 45.64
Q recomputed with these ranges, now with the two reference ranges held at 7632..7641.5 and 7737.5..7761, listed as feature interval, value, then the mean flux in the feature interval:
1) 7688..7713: 0.7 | 43.1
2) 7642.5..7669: 1.2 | 43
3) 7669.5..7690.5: 0.6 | 43.4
